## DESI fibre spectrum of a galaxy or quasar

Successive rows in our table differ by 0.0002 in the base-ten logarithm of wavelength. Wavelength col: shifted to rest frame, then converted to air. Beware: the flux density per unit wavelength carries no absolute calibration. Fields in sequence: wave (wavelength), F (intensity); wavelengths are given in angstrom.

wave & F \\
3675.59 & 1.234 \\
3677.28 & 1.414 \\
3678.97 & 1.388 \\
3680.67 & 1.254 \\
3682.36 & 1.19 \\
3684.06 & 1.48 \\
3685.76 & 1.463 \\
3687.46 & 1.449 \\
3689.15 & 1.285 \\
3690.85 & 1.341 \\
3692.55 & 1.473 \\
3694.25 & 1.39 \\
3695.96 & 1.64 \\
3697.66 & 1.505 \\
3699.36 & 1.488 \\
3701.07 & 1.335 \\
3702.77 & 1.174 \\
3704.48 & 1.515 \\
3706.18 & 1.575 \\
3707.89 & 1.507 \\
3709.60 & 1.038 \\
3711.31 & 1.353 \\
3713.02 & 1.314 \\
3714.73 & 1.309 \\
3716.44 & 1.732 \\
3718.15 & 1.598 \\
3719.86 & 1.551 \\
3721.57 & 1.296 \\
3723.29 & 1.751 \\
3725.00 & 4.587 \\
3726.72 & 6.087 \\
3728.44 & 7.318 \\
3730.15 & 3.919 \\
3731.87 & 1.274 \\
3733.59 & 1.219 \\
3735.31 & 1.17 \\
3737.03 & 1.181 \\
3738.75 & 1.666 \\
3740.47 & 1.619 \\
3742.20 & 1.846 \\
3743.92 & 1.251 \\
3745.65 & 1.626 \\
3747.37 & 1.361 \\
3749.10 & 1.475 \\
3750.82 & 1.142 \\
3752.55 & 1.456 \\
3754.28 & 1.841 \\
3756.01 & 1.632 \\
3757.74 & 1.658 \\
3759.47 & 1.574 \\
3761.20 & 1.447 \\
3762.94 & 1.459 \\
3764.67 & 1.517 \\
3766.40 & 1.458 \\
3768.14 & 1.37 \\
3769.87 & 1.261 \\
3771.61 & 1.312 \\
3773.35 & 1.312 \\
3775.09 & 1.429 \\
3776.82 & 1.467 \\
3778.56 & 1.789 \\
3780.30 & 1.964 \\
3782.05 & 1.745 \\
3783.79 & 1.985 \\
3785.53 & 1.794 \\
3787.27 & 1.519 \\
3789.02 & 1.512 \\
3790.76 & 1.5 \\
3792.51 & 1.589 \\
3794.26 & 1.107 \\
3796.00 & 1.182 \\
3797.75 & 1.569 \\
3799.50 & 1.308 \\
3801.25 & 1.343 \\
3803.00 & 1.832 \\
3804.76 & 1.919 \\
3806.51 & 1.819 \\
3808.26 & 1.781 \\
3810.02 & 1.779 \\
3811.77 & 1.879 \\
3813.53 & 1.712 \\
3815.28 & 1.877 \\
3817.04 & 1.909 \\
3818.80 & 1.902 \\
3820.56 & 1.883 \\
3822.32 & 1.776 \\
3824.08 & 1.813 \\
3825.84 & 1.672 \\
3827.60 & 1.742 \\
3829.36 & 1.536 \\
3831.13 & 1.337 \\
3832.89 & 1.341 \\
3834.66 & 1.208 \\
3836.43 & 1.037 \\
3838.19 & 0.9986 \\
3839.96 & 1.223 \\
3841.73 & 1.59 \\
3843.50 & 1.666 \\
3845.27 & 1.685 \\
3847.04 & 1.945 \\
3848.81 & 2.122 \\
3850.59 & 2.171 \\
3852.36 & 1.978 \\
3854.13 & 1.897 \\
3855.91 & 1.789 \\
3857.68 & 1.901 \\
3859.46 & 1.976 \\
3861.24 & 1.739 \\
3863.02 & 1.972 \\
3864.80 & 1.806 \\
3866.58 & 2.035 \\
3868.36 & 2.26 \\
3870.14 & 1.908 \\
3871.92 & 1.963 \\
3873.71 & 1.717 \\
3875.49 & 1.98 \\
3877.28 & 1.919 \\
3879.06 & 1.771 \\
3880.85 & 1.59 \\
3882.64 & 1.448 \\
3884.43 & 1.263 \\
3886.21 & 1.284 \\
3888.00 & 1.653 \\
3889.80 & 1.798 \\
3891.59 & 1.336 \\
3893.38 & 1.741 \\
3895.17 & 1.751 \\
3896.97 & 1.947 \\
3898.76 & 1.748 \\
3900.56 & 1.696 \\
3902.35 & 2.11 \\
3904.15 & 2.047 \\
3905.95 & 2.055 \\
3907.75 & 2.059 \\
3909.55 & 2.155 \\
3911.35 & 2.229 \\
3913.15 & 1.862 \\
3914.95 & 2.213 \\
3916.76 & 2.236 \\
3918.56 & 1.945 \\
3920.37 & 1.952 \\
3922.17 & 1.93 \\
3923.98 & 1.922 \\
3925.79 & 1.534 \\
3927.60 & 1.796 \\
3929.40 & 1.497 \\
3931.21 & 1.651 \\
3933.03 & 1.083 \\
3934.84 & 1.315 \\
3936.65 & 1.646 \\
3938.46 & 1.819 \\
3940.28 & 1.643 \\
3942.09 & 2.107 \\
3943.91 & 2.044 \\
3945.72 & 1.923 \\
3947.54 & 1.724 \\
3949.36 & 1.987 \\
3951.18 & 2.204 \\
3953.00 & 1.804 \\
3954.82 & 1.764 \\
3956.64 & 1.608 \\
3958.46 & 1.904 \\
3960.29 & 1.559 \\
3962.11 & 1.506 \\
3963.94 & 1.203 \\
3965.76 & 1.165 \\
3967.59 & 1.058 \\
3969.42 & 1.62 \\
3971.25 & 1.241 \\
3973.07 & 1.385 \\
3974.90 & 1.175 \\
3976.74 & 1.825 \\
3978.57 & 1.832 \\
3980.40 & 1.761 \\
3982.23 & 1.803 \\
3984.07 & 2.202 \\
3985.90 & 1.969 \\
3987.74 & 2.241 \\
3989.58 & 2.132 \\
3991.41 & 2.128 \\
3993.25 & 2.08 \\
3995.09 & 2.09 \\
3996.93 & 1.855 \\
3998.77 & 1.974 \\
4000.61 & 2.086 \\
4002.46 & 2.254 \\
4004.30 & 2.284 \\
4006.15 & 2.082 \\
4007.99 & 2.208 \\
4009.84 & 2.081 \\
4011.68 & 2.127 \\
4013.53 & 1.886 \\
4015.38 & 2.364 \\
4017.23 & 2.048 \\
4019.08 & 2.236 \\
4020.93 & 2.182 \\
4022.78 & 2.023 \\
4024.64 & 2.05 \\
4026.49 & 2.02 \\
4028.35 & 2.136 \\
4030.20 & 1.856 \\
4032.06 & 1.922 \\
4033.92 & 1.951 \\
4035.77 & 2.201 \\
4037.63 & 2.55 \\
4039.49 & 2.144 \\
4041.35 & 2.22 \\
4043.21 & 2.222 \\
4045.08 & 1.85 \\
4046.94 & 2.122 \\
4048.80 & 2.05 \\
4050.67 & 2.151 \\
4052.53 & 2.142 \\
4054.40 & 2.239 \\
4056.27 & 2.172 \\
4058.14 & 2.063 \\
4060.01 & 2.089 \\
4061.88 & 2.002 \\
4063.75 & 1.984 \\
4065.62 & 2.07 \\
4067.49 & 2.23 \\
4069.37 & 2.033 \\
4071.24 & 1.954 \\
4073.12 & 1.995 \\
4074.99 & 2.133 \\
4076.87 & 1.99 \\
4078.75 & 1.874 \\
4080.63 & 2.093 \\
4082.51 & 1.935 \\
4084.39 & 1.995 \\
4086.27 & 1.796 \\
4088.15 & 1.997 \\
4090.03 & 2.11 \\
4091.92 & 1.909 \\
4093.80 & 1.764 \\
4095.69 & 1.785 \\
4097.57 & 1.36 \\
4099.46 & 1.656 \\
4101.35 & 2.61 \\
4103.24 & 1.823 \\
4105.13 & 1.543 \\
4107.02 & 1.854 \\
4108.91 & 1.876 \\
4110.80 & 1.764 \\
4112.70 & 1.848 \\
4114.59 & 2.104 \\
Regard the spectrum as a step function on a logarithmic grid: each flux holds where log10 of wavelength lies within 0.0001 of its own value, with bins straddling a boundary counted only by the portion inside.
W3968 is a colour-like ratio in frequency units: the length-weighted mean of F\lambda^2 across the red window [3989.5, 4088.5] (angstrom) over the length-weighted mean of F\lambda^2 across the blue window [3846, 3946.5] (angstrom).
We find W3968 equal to 1.22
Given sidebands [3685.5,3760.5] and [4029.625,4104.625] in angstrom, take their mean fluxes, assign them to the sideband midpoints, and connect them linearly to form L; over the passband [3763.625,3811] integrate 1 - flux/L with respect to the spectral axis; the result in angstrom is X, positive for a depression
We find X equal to 7.56 angstrom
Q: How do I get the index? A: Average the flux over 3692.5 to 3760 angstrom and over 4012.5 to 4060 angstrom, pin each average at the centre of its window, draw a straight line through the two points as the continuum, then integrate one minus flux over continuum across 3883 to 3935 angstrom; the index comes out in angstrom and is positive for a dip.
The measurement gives 5.7 angstrom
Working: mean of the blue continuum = 1.87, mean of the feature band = 1.79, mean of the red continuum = 2.11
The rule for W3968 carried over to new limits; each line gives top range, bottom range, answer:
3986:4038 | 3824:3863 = 1.38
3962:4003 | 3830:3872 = 1.09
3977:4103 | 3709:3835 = 1.33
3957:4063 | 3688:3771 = 1.27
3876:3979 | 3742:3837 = 1.18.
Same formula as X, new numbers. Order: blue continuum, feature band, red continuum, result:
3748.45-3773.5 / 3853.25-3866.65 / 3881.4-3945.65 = -1.7 angstrom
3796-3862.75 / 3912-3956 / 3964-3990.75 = -3.9 angstrom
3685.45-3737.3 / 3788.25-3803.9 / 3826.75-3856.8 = 2.6 angstrom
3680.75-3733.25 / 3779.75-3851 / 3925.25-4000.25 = 8.5 angstrom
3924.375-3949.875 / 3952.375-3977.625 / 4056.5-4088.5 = 4.0 angstrom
